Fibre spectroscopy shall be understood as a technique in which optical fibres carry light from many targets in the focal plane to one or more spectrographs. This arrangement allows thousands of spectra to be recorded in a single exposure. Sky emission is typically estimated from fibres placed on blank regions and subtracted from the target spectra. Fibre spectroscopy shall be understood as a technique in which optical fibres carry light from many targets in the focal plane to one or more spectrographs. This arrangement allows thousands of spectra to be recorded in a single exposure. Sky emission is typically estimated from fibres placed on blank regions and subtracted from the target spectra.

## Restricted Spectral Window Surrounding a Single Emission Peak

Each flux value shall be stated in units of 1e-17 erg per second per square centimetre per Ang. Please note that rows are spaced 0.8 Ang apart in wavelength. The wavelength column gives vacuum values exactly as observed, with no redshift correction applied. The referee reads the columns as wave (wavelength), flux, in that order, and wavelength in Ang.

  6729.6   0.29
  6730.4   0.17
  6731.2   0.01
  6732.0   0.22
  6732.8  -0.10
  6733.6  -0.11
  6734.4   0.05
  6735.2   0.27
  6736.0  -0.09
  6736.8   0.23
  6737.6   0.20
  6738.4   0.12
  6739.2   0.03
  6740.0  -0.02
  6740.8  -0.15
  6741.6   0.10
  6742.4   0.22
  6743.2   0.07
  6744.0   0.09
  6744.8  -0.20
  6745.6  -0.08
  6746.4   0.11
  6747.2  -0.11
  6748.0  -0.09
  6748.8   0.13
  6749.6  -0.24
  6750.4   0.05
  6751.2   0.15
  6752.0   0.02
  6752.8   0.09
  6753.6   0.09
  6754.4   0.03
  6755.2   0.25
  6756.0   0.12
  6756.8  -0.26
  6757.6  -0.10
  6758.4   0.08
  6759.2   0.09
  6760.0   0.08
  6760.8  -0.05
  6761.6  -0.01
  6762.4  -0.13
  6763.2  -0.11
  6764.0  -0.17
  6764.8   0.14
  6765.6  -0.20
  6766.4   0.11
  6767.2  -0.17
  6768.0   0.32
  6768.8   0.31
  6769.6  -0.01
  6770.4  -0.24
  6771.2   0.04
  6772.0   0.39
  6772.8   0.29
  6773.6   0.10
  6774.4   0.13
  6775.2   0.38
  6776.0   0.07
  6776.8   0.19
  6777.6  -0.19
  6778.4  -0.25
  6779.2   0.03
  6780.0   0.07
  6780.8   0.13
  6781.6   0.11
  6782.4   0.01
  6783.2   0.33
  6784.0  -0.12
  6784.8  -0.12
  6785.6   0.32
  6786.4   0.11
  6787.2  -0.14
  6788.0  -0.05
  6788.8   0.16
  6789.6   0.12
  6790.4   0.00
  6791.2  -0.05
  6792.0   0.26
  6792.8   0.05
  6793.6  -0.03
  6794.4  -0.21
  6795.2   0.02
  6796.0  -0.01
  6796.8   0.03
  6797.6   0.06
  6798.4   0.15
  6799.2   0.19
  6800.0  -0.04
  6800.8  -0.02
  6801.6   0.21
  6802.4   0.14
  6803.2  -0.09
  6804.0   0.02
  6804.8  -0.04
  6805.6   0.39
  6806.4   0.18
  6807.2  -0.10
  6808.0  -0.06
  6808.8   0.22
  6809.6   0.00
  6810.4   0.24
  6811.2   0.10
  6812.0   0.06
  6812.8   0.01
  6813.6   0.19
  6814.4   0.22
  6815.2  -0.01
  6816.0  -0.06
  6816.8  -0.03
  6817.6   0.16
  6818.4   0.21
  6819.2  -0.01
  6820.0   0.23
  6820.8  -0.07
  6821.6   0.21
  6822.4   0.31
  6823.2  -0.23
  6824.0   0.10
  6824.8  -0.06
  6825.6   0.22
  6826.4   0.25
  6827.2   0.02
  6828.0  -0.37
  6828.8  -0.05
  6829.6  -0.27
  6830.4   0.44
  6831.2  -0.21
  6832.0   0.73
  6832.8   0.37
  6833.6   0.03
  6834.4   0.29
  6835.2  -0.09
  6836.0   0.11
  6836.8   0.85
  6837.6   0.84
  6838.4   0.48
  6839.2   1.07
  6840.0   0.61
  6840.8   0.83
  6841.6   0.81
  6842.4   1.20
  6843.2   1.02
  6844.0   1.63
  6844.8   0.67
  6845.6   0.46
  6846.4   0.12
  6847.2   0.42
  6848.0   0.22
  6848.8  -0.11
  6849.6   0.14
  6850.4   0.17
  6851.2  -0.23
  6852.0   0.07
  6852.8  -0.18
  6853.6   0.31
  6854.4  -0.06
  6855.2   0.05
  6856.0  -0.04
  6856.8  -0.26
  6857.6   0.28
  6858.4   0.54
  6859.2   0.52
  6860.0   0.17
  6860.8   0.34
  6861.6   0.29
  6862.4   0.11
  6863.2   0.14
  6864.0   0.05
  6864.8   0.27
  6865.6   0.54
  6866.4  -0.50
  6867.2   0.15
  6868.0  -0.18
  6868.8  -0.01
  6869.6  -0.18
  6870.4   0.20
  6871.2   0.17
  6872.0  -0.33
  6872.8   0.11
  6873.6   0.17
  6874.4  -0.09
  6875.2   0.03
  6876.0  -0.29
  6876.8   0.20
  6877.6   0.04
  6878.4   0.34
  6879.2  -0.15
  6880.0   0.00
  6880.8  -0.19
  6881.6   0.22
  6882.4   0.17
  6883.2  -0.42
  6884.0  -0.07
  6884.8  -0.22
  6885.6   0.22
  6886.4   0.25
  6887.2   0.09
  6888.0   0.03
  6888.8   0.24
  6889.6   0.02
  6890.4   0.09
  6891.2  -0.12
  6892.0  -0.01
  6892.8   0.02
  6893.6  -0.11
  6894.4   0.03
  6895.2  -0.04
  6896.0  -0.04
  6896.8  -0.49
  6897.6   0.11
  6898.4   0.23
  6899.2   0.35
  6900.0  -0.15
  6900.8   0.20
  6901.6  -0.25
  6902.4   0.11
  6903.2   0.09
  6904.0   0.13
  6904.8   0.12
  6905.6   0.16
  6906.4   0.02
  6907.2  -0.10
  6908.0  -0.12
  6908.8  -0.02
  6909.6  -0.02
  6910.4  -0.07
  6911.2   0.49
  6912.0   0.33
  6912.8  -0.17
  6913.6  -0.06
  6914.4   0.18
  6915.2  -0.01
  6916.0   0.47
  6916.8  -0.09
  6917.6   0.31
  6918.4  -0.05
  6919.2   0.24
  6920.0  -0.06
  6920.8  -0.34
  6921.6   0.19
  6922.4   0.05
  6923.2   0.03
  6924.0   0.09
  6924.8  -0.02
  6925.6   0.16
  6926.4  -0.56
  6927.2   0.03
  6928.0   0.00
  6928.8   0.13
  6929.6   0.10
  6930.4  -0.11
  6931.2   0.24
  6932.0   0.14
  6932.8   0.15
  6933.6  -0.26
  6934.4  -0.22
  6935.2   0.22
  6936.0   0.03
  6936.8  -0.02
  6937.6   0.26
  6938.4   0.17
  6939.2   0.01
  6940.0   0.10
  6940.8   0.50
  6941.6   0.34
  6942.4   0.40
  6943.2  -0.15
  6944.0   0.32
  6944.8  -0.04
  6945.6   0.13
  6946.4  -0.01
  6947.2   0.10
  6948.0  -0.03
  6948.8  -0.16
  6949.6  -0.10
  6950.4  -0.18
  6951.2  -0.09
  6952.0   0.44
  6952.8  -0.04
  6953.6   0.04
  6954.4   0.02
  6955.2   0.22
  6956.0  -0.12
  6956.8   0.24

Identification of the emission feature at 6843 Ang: [O II] 3727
